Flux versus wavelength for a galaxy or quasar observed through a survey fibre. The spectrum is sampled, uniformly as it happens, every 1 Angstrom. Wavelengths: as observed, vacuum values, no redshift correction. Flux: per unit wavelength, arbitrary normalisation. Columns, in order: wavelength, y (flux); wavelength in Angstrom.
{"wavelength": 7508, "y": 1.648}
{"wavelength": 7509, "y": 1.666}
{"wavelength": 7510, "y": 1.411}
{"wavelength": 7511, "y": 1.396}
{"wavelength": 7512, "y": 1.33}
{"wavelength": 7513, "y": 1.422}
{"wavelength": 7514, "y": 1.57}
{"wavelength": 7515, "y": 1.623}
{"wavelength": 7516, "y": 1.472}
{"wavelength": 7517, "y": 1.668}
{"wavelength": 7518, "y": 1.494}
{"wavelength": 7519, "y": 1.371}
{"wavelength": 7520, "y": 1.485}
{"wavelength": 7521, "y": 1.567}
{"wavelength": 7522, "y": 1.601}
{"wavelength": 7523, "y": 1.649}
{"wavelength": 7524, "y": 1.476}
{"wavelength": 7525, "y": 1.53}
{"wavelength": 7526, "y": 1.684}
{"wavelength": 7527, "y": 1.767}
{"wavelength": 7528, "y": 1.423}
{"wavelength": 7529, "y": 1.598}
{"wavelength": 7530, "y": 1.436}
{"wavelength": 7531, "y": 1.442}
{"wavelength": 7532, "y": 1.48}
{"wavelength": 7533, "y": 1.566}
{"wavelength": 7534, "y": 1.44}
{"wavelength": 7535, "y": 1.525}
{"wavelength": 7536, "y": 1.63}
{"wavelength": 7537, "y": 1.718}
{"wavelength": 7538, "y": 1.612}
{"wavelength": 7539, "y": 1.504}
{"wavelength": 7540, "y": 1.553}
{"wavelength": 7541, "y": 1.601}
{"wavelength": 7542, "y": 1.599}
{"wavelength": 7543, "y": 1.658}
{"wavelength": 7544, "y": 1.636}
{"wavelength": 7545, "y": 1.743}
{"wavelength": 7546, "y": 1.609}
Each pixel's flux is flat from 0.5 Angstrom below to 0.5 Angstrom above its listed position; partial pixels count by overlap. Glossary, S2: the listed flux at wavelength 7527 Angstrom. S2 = 1.767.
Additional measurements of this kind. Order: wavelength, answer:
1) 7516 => 1.472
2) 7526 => 1.684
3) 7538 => 1.612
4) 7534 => 1.44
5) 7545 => 1.743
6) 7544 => 1.636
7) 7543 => 1.658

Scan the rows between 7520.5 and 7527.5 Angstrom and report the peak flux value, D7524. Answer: 1.767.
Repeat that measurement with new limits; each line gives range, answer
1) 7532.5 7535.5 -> 1.566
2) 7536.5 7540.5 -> 1.718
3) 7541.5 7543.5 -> 1.658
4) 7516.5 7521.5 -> 1.668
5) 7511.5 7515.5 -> 1.623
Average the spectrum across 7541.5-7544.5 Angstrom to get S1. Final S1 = 1.63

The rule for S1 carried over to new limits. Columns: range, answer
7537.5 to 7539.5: 1.56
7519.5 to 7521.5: 1.53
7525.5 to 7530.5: 1.58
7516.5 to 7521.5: 1.52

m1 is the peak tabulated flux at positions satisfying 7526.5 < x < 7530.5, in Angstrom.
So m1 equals 1.767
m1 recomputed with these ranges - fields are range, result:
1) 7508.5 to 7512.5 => 1.666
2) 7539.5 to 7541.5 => 1.601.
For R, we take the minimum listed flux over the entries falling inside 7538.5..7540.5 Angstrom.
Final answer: 1.504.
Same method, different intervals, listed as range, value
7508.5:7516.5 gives 1.33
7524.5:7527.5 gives 1.53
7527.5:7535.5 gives 1.423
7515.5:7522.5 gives 1.371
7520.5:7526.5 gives 1.476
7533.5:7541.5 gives 1.44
